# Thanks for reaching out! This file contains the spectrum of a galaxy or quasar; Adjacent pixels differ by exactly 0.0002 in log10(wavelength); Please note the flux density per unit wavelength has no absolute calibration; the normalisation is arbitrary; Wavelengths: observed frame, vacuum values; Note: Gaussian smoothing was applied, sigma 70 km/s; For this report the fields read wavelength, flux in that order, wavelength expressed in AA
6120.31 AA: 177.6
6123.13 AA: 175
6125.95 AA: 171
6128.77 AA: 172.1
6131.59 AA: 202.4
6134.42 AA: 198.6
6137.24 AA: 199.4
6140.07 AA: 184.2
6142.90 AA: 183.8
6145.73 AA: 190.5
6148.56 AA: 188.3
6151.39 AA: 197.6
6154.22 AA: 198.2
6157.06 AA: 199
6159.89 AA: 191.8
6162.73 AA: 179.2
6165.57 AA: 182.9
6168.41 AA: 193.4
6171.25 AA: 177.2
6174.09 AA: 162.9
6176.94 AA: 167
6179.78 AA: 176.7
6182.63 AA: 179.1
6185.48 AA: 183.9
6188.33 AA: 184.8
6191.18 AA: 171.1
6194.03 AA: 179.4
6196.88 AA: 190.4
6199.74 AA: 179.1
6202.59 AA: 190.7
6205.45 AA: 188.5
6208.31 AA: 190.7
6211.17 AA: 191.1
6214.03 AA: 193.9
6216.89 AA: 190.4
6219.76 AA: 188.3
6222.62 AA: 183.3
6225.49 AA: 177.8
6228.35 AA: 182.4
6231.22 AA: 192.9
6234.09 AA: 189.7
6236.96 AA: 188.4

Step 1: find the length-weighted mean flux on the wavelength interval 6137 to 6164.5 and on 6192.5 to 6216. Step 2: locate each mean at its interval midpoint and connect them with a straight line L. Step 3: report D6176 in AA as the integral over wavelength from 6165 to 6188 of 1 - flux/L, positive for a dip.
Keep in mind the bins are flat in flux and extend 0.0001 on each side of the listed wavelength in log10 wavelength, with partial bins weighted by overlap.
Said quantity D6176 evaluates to 1.4 AA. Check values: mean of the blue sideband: 191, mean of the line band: 178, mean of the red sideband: 188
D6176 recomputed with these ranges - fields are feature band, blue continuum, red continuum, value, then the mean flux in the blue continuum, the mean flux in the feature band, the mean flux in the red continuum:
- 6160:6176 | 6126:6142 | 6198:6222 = 0.8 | 189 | 180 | 189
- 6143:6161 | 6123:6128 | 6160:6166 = -1.4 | 172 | 194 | 183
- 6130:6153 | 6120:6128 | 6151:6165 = -1.2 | 174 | 193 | 192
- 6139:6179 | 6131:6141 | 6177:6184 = 0.1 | 196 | 185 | 176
